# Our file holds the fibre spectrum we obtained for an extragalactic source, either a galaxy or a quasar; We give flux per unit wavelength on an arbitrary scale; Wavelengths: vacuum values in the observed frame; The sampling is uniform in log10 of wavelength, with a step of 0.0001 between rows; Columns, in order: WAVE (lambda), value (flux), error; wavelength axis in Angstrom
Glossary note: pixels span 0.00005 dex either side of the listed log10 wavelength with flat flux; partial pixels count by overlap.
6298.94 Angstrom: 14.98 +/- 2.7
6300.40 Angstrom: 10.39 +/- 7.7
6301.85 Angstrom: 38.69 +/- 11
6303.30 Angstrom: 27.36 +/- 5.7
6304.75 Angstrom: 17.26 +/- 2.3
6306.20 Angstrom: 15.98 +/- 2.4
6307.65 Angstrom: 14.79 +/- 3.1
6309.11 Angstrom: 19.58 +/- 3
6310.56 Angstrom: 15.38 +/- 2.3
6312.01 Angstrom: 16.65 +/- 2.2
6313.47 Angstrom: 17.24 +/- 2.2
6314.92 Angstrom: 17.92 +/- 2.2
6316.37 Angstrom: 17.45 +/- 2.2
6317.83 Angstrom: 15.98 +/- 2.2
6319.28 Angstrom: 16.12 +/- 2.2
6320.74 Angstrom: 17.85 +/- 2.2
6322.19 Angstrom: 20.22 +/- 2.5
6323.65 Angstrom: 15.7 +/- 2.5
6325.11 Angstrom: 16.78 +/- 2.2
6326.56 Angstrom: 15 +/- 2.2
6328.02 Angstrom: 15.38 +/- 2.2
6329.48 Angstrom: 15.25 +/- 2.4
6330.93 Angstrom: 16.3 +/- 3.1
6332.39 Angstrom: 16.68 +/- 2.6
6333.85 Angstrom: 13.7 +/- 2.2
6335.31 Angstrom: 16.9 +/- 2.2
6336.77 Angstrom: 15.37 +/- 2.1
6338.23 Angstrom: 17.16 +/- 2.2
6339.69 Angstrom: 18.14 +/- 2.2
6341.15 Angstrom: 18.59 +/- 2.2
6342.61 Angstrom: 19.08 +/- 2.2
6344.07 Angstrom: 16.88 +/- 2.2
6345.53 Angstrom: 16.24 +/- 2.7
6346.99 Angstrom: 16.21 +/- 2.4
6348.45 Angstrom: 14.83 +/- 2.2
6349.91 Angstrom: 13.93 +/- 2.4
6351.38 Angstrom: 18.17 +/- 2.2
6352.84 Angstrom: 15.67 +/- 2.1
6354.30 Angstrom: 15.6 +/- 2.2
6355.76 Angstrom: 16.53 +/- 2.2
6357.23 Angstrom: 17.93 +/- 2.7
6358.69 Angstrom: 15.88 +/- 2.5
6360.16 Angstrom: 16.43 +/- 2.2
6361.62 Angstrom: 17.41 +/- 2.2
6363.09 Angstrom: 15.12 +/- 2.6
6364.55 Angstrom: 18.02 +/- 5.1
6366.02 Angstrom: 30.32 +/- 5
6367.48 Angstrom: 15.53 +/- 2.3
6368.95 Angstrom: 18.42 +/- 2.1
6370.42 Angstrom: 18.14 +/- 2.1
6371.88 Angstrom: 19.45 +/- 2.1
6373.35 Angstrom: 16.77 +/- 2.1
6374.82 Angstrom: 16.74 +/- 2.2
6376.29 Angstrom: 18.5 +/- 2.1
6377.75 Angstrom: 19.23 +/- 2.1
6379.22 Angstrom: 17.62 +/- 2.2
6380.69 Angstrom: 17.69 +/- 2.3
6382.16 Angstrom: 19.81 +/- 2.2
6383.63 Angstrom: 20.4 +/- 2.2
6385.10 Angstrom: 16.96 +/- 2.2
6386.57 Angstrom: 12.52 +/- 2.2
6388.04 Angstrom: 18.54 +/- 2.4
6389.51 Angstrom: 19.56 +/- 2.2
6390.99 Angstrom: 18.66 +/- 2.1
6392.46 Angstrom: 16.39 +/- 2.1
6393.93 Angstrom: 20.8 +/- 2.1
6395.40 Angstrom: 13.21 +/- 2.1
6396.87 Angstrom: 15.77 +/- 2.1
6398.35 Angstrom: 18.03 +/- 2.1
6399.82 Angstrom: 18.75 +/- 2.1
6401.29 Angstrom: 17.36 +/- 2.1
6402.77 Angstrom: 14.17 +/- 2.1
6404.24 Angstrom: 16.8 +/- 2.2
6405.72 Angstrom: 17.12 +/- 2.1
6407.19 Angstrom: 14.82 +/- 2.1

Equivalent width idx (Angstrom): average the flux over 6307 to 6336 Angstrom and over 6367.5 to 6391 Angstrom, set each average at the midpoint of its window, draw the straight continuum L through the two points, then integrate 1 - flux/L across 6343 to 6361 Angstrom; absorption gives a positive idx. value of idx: 1.1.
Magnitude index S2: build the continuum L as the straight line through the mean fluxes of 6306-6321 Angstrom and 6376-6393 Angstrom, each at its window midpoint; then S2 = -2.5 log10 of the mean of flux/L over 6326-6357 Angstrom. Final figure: 0.06 mag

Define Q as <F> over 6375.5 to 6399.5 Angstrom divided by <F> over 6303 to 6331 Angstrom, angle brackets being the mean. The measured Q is 1.04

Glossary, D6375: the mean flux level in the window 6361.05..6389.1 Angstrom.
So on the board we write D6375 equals 18.3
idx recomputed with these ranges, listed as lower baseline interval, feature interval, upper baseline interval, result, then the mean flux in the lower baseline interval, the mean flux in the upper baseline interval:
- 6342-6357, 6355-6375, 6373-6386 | -0.9 Angstrom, 16.3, 18.2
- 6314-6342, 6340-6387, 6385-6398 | -2.0 Angstrom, 16.7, 17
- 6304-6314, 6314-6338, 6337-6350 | 0.5 Angstrom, 16.7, 16.9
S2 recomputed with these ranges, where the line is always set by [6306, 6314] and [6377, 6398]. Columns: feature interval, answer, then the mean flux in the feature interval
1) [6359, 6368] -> -0.08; 18.7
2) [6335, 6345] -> -0.03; 17.4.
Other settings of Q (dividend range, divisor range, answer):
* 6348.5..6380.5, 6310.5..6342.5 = 1.06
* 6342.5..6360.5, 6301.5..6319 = 0.86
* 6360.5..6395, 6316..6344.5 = 1.10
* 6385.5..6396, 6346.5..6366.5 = 1.00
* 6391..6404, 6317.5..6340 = 1.03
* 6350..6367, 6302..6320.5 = 0.97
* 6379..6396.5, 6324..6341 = 1.09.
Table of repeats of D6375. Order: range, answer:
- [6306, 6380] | 17.1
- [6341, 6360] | 16.5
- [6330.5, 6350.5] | 16.4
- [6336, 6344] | 17.6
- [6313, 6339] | 16.5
